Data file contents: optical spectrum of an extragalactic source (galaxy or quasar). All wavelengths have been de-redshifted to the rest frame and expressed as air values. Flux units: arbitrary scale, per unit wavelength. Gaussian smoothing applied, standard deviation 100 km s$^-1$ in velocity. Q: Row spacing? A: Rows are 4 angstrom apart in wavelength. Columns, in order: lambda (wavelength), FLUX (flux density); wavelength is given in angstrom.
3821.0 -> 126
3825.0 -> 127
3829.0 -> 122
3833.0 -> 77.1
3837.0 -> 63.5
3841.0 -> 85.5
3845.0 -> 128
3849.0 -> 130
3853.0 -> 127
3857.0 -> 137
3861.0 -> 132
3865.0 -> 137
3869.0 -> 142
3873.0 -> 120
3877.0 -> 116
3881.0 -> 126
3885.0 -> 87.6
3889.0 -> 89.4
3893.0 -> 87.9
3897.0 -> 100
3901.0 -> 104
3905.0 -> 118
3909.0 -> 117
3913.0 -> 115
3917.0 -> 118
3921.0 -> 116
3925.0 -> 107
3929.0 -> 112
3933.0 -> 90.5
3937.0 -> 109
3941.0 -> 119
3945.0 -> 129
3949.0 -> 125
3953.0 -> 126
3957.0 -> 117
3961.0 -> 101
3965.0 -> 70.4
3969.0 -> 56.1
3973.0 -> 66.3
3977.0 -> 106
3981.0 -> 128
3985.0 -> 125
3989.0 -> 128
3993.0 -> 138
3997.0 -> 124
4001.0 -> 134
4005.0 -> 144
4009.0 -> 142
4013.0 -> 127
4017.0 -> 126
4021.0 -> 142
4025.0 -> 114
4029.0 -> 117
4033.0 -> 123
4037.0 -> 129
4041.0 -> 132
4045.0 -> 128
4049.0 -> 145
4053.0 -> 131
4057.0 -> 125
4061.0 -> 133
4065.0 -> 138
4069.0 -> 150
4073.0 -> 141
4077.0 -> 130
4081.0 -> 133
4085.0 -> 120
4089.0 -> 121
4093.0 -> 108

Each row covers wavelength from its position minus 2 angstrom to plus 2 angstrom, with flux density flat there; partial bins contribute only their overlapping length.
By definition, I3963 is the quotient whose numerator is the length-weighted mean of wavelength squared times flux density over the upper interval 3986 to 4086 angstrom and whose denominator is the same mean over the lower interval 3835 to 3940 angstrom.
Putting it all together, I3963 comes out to 1.3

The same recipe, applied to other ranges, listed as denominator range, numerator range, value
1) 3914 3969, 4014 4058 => 1.24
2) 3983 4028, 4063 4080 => 1.10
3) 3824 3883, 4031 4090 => 1.24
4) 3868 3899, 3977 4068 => 1.30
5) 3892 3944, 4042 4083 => 1.33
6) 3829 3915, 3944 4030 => 1.12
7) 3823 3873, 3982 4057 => 1.21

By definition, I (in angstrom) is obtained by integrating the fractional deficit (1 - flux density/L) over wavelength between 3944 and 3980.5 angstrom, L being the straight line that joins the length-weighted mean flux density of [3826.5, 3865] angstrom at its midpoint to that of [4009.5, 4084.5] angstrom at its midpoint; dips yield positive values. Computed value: 6.9 angstrom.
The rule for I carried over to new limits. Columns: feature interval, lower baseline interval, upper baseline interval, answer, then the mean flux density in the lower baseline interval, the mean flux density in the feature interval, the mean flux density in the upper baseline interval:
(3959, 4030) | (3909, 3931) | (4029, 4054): 4.70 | 114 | 116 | 130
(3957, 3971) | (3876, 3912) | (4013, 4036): 4.09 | 105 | 81.7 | 125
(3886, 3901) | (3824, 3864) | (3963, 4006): 2.47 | 113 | 93.7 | 110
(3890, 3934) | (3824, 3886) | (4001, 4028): 5.15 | 116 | 108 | 132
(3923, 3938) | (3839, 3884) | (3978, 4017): 2.77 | 125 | 104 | 131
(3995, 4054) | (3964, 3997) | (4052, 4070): -4.79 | 105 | 131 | 135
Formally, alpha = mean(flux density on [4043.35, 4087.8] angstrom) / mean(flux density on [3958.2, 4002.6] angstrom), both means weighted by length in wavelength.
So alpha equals 1.25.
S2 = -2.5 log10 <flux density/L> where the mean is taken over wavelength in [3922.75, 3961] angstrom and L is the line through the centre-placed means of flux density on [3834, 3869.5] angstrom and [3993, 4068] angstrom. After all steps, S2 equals 0.10 mag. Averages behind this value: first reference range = 118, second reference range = 131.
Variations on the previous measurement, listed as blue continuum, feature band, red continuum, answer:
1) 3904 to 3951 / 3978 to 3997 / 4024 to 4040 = -0.080 mag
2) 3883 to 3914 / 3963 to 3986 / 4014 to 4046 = 0.273 mag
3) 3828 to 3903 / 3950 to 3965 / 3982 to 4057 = 0.122 mag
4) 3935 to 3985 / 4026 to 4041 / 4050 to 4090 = 0.001 mag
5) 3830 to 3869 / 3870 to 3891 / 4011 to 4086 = 0.074 mag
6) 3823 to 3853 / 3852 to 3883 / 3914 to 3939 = -0.208 mag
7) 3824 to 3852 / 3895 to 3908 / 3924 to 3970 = -0.025 mag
